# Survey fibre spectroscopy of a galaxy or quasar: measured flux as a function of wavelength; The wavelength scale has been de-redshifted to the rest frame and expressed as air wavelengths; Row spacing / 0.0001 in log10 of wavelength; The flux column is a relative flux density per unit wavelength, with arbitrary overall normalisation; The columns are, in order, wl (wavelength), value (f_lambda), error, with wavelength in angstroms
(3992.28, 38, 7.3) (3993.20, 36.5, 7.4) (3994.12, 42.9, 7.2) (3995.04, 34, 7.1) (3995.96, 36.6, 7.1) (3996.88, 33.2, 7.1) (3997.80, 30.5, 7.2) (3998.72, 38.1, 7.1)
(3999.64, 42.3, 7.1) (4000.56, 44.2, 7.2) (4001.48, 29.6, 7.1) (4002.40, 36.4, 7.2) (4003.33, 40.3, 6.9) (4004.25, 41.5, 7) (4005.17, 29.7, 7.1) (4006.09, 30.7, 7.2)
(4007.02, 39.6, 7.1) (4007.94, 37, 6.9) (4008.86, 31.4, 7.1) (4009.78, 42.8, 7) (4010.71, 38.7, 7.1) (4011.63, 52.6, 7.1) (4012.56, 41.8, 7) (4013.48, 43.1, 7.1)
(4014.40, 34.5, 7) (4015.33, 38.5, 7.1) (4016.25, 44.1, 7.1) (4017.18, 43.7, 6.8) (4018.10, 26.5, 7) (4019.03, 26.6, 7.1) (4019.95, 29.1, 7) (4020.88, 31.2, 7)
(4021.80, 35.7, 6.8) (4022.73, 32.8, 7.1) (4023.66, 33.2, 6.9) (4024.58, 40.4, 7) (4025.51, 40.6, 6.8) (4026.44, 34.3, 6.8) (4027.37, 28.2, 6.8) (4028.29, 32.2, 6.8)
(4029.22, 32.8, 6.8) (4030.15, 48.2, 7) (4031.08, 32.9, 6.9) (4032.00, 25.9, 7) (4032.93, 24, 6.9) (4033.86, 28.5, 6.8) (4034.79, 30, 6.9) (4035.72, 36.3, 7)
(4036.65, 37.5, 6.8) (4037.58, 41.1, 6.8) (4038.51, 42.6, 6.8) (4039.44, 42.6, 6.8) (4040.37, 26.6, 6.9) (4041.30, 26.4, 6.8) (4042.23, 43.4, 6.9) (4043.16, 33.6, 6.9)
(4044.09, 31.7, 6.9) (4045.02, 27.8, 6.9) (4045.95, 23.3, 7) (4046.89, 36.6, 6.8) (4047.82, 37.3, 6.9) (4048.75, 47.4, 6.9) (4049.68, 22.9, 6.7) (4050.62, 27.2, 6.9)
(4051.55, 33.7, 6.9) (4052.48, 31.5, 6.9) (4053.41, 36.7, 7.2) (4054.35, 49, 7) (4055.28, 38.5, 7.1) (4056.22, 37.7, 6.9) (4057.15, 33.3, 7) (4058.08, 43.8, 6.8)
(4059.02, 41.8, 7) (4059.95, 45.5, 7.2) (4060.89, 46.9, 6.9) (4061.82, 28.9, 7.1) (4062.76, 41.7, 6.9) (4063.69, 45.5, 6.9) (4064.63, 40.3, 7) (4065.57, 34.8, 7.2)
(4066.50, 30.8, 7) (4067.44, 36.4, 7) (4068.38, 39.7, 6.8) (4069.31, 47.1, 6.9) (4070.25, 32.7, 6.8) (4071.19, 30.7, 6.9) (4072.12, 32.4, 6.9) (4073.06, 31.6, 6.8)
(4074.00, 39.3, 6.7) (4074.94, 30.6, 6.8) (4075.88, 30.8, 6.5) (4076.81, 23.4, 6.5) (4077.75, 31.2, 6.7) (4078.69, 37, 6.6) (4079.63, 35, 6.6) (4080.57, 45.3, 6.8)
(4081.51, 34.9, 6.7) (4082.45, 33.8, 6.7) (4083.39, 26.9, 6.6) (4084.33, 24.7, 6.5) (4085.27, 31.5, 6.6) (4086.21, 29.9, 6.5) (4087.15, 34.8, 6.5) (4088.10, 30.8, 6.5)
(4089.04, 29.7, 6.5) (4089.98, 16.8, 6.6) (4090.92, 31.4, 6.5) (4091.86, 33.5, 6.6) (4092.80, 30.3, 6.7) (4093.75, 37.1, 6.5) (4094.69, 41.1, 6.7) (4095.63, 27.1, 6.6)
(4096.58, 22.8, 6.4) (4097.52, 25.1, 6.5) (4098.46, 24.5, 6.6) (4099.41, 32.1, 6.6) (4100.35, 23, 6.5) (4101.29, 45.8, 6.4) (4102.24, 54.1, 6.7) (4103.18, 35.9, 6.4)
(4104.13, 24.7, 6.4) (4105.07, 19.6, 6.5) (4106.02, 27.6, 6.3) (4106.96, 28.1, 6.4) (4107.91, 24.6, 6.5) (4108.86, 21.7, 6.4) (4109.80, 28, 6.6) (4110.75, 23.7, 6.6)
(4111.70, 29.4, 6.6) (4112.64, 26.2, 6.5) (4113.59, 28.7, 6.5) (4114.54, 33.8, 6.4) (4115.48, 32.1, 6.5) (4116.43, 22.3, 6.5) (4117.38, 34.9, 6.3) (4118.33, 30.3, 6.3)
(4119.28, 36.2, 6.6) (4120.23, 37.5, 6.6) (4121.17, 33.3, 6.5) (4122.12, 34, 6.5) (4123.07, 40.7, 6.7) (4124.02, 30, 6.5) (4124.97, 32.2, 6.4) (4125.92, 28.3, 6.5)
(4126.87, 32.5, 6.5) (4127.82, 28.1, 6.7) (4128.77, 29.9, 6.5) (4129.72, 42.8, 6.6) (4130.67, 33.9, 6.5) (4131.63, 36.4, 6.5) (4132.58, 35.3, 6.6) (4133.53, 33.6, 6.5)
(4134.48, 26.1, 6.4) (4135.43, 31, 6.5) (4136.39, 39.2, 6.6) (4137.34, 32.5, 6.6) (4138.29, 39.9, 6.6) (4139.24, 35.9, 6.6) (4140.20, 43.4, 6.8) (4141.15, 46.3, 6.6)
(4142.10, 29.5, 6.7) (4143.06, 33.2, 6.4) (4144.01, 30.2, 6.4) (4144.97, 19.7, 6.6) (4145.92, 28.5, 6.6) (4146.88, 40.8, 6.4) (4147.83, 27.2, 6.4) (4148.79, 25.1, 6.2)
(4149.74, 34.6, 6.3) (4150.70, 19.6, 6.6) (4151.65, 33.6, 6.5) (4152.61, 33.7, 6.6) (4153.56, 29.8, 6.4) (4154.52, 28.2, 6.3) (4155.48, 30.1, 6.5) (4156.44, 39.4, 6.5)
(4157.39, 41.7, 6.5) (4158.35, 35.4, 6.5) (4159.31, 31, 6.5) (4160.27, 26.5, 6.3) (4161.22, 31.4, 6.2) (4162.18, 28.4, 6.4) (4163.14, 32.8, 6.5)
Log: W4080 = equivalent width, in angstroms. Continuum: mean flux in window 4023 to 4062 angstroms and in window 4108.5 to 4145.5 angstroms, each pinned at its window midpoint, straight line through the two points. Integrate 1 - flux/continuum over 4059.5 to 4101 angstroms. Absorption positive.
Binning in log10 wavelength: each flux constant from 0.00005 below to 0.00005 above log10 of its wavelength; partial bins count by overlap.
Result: 1.1 angstroms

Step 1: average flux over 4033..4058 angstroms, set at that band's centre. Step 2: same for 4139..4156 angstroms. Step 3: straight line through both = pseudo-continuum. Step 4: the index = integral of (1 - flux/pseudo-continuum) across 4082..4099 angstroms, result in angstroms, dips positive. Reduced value 1.9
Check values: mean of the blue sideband 34.7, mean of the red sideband 31.6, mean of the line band 29.5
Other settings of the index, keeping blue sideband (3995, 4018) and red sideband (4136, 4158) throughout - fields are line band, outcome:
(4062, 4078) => 0.3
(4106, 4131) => 2.4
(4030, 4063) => 1.1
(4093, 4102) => 0.9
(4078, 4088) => 0.6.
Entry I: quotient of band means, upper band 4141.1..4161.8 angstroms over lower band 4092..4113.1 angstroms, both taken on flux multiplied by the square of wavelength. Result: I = 1.1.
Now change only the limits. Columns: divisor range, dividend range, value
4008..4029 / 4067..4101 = 0.90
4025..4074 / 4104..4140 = 0.91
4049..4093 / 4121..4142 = 1.03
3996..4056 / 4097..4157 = 0.94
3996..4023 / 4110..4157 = 0.93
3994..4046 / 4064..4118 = 0.92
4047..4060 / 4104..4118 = 0.75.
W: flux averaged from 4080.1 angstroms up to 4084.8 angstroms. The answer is 33.1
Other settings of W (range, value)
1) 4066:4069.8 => 38.5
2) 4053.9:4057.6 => 39.6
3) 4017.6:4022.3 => 30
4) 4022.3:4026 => 36.7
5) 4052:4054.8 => 39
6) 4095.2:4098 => 25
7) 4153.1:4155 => 28.9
